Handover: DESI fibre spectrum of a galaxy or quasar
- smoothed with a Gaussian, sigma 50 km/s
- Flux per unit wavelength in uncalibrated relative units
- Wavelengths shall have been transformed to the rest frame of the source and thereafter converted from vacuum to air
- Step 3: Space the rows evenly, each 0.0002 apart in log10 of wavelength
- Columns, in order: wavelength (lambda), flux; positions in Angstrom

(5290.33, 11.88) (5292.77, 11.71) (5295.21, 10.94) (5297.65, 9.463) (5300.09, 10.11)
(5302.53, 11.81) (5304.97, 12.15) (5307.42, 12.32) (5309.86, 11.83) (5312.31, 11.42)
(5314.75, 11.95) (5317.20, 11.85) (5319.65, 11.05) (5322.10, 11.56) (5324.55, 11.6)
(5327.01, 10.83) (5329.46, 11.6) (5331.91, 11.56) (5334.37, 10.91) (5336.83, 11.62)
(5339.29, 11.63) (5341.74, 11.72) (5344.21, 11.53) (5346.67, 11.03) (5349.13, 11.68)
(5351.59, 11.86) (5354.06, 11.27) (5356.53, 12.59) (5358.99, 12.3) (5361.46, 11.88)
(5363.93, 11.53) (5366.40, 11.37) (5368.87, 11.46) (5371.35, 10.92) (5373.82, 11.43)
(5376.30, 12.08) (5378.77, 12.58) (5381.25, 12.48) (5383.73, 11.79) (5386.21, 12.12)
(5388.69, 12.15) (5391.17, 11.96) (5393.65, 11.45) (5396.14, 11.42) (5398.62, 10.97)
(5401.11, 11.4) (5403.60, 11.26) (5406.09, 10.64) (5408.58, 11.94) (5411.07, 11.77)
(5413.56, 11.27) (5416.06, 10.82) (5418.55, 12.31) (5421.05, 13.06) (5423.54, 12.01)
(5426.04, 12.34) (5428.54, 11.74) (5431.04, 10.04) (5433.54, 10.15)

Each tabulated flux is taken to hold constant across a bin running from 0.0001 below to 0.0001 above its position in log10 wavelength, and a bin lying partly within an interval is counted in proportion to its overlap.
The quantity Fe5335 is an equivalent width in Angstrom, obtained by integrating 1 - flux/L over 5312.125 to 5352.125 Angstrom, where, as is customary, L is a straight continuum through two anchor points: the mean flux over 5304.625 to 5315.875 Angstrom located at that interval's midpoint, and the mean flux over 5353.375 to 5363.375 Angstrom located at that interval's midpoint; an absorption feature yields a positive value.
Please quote 1.59 Angstrom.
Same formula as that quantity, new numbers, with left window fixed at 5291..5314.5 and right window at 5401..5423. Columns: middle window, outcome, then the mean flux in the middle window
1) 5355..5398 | -1.11 Angstrom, 11.8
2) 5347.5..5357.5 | -0.28 Angstrom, 11.8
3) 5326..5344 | 0.01 Angstrom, 11.4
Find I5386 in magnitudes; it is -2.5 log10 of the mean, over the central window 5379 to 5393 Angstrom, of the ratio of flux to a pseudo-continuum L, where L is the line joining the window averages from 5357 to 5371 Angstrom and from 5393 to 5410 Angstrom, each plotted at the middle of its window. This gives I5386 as -0.06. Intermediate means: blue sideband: 11.7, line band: 12.1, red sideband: 11.3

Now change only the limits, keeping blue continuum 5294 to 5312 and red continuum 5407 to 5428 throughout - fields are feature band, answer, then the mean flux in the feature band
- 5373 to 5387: -0.04 mag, 12.1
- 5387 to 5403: 0.02 mag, 11.6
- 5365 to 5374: 0.03 mag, 11.3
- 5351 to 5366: -0.03 mag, 11.9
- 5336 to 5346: -0.01 mag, 11.6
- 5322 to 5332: 0.00 mag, 11.4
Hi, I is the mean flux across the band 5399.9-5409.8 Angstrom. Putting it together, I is 11.3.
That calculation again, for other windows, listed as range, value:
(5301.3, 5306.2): 12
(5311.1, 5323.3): 11.6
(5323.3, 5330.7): 11.3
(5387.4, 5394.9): 11.9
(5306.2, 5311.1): 12.1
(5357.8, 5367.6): 11.8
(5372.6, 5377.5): 11.7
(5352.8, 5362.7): 12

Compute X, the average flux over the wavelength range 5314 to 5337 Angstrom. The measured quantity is 11.4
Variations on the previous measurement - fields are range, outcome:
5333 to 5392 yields 11.7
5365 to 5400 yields 11.7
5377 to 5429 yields 11.8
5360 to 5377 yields 11.5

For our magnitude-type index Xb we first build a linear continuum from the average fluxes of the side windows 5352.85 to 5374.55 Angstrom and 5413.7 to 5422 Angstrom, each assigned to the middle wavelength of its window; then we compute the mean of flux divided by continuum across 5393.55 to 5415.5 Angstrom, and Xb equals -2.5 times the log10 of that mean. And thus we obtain 0.05 mag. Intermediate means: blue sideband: 11.6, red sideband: 11.9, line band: 11.3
